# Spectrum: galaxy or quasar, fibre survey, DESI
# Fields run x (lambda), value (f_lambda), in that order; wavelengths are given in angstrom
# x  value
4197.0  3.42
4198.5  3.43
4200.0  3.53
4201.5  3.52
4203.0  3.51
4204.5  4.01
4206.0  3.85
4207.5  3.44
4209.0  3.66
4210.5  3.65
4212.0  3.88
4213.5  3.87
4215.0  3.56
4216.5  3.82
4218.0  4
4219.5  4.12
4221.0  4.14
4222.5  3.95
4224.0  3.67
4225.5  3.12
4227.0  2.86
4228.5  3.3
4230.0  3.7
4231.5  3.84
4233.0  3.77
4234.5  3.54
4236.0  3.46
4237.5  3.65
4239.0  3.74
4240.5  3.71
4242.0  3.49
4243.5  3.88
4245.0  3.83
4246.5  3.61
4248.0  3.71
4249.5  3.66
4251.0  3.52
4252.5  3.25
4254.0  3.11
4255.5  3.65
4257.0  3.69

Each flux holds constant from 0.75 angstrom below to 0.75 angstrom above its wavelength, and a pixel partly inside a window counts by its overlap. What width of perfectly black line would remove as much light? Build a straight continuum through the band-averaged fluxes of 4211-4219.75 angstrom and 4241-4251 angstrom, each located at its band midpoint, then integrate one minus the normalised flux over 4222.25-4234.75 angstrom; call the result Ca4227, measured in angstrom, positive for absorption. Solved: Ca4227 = 0.9 angstrom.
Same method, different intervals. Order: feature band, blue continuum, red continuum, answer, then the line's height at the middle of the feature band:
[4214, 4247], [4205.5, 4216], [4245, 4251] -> 0.07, 3.68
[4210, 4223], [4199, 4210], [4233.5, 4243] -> -0.94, 3.63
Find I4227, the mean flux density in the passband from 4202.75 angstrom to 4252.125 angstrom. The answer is 3.68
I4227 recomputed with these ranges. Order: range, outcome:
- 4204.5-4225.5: 3.8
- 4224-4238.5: 3.49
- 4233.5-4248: 3.66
